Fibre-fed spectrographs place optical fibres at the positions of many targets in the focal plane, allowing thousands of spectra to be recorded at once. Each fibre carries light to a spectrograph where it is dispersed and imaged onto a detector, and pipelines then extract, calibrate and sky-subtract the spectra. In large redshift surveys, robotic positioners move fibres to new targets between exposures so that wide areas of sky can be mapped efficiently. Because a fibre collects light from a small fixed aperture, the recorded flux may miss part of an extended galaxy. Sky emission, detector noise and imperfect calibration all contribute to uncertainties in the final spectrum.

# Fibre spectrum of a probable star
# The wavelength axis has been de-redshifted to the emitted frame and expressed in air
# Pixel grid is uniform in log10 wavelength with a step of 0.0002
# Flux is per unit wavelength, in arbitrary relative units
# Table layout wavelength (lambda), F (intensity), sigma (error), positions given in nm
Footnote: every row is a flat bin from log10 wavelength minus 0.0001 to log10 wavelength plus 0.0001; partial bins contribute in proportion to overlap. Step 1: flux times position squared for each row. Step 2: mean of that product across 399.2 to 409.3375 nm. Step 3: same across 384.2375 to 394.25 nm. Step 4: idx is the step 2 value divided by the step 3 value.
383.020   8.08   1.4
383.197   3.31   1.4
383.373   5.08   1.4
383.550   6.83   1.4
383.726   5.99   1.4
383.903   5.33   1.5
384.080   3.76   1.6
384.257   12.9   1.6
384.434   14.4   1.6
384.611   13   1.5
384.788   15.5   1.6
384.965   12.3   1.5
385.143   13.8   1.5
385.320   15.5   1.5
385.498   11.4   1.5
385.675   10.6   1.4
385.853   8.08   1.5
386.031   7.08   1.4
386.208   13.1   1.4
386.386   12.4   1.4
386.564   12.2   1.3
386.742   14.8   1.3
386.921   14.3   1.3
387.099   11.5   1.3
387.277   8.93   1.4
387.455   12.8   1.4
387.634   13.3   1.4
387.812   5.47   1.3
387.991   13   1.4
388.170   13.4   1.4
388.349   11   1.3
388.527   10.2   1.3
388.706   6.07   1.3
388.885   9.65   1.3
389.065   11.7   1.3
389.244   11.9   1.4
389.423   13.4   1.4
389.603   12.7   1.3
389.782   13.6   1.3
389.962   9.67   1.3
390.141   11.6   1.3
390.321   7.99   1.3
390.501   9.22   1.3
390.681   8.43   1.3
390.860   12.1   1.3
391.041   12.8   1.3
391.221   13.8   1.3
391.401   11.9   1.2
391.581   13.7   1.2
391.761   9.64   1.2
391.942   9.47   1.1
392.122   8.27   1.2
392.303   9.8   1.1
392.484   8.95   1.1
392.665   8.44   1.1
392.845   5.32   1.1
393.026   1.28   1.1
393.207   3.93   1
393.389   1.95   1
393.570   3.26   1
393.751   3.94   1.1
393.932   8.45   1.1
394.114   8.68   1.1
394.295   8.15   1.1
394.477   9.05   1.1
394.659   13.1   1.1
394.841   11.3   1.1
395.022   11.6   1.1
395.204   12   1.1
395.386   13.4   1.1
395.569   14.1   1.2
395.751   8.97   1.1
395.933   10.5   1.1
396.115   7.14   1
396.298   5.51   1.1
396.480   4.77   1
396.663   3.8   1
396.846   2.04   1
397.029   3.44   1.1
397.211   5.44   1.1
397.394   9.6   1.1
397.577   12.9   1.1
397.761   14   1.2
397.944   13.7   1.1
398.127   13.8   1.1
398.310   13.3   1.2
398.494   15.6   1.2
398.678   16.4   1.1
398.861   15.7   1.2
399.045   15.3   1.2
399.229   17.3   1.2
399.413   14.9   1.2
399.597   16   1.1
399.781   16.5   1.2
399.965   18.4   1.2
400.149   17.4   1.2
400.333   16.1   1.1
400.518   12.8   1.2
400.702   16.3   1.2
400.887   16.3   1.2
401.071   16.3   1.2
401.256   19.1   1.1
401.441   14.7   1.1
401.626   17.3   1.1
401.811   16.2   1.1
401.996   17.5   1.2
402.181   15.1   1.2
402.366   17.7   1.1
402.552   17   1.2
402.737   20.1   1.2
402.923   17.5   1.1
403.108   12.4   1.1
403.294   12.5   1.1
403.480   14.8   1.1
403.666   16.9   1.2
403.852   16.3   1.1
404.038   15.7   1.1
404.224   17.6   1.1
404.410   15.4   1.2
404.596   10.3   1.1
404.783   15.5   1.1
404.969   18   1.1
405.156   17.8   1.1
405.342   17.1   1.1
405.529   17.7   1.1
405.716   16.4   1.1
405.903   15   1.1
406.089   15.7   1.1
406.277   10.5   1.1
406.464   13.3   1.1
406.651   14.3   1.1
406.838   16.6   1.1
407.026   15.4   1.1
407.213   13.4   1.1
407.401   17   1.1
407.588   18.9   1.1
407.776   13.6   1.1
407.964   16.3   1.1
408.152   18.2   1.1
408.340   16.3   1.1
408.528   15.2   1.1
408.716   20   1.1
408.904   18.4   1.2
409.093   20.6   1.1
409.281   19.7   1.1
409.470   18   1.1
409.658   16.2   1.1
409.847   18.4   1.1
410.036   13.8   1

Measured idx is 1.69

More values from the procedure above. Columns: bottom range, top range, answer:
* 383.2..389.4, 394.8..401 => 1.22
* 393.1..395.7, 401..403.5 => 1.94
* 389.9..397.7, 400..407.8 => 1.94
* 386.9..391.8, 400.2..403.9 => 1.54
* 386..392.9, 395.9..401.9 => 1.26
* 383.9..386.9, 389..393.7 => 0.82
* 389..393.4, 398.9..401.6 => 1.74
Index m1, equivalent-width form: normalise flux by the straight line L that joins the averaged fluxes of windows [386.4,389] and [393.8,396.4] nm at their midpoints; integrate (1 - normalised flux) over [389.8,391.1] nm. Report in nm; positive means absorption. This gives 0.047 nm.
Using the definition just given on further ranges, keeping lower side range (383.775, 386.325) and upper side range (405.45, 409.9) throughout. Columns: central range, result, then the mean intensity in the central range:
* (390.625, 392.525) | 0.26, 10.9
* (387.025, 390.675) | 0.37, 10.8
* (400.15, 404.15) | -0.27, 16.2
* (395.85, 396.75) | 0.49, 6.32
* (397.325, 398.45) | 0.09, 13.1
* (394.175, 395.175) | 0.20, 10.7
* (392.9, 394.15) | 0.84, 4.34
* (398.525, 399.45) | -0.10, 16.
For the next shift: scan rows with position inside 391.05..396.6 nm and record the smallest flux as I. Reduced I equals 1.28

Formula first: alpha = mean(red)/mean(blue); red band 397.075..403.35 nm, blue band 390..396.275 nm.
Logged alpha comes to 1.67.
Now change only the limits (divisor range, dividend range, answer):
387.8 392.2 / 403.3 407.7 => 1.42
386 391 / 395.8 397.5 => 0.53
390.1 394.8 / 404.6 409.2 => 1.89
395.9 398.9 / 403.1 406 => 1.61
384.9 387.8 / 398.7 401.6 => 1.37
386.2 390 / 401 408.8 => 1.38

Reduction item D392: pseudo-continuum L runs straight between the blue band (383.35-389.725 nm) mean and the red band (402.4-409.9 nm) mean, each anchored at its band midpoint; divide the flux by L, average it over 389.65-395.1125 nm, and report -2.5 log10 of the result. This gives 0.36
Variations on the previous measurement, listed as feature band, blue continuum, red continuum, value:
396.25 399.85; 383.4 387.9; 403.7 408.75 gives 0.206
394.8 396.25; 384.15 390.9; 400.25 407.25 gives 0.235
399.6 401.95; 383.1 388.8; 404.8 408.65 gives -0.150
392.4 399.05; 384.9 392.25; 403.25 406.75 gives 0.401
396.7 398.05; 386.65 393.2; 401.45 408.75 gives 0.467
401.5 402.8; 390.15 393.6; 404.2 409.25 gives -0.235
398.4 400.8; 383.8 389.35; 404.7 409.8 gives -0.105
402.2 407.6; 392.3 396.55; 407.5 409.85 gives -0.049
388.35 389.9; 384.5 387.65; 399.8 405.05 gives 0.168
